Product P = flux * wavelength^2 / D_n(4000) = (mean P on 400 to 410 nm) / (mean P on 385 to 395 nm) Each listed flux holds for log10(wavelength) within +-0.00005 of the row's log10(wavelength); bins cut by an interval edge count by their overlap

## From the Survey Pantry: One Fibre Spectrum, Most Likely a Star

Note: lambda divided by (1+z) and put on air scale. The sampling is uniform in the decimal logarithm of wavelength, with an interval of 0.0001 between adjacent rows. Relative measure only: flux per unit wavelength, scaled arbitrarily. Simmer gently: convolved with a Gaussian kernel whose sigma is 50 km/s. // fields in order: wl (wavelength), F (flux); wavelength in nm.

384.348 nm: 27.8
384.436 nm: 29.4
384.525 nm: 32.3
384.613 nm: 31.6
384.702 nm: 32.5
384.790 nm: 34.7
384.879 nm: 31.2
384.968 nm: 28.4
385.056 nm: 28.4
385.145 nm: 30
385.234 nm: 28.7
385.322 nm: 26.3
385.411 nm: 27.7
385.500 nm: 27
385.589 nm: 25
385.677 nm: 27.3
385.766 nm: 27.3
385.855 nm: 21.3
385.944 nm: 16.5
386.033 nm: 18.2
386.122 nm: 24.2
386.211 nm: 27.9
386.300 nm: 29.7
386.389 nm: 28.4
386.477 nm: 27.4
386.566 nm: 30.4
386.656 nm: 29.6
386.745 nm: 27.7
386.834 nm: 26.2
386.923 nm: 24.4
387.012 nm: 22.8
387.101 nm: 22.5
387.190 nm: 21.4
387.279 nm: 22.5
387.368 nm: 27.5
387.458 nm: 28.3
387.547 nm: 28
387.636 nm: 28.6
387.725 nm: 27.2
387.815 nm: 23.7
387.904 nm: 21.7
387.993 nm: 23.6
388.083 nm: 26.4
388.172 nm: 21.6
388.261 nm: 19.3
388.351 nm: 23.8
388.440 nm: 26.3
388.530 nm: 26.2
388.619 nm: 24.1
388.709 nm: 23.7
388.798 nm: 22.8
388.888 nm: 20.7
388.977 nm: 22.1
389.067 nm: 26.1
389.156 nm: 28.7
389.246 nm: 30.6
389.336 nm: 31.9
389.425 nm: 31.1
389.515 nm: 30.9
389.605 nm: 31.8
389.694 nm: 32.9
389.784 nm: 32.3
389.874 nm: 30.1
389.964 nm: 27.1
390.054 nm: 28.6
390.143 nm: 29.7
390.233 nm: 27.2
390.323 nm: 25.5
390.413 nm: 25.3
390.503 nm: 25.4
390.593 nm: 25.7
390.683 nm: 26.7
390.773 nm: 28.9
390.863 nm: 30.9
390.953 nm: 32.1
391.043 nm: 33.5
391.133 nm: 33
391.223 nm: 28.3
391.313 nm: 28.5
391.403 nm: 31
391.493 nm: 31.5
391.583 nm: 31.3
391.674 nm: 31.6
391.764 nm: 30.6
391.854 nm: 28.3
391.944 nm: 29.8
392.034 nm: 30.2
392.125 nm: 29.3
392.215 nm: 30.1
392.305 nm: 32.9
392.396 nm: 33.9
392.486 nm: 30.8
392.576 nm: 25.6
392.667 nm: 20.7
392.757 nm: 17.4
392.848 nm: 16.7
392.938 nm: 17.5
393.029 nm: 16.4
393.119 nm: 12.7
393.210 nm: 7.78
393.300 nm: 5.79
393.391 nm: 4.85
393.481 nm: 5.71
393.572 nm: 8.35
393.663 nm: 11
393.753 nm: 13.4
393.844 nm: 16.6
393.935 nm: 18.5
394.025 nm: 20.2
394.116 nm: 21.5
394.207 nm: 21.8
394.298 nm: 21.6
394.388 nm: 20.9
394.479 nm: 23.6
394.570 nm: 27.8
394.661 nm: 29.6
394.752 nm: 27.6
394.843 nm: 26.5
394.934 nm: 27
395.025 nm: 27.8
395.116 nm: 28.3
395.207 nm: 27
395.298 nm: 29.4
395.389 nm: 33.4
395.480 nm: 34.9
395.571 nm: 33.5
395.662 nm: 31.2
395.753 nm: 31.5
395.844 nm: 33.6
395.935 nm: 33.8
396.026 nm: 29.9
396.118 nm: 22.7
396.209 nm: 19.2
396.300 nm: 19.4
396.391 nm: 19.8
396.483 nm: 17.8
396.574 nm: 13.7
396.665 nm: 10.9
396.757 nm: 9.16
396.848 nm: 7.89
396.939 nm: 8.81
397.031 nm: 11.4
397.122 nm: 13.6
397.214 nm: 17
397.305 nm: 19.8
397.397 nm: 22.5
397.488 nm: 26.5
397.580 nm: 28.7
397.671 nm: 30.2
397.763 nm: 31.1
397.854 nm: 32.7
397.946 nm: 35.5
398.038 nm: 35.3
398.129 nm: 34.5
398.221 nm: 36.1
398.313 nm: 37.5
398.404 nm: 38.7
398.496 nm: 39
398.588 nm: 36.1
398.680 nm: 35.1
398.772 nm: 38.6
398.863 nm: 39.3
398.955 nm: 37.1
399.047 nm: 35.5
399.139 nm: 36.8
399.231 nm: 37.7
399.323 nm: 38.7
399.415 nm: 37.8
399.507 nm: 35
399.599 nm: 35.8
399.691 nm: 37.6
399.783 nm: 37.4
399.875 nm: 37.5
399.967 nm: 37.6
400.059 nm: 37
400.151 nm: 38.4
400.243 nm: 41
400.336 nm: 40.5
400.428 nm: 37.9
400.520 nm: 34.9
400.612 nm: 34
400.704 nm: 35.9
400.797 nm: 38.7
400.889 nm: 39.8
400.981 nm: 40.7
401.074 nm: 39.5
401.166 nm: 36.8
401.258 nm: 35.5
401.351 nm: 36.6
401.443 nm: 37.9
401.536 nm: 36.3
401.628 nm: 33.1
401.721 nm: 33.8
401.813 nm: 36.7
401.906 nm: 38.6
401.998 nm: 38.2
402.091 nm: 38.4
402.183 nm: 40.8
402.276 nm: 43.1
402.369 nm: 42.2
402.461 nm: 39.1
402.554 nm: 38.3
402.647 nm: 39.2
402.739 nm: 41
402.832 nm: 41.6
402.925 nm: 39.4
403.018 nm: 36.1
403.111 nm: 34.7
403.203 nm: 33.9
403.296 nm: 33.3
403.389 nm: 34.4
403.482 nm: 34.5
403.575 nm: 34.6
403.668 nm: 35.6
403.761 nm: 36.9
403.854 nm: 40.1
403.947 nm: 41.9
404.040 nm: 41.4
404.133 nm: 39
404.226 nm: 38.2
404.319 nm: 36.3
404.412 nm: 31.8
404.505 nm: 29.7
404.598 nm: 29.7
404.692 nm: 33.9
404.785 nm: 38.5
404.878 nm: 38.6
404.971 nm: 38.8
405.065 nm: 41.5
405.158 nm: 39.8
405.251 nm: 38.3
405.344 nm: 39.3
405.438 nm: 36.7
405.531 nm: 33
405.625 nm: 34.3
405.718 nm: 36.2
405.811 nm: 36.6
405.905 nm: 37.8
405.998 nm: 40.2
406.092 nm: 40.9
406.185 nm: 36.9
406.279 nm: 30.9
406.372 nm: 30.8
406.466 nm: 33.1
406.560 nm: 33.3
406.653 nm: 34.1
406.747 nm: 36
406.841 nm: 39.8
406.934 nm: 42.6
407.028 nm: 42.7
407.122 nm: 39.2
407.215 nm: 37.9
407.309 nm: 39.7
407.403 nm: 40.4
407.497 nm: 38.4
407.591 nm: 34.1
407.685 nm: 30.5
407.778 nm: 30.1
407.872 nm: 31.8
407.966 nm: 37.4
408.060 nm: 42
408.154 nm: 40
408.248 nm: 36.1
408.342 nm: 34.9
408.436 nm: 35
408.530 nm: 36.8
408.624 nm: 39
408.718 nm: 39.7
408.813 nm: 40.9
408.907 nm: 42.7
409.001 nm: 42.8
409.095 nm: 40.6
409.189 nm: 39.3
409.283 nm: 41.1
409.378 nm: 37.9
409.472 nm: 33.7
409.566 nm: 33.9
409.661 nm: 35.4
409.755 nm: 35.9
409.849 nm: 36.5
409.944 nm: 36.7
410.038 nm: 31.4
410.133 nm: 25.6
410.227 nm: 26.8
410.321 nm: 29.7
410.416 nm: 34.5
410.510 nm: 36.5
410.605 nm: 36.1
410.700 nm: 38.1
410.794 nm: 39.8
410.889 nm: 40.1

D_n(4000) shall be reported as 1.60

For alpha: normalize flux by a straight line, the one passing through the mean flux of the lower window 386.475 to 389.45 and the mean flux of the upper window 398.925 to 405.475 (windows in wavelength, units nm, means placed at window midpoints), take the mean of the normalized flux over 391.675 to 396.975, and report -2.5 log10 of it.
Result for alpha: 0.348 mag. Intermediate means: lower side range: 25.5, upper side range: 37.4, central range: 22.3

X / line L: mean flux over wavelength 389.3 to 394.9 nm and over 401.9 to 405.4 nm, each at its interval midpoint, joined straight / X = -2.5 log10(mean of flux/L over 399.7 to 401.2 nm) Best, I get -0.12 mag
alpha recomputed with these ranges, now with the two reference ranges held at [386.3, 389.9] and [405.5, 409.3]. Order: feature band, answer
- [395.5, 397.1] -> 0.42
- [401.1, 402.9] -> -0.12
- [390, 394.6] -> 0.21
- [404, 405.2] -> -0.03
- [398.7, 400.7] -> -0.14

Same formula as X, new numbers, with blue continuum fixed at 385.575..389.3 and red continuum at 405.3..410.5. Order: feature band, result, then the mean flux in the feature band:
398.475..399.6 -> -0.18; 37.1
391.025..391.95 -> -0.13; 30.6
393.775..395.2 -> 0.21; 23.9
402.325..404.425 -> -0.11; 37.6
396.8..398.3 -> 0.24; 24.7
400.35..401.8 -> -0.13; 36.9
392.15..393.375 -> 0.34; 20.4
